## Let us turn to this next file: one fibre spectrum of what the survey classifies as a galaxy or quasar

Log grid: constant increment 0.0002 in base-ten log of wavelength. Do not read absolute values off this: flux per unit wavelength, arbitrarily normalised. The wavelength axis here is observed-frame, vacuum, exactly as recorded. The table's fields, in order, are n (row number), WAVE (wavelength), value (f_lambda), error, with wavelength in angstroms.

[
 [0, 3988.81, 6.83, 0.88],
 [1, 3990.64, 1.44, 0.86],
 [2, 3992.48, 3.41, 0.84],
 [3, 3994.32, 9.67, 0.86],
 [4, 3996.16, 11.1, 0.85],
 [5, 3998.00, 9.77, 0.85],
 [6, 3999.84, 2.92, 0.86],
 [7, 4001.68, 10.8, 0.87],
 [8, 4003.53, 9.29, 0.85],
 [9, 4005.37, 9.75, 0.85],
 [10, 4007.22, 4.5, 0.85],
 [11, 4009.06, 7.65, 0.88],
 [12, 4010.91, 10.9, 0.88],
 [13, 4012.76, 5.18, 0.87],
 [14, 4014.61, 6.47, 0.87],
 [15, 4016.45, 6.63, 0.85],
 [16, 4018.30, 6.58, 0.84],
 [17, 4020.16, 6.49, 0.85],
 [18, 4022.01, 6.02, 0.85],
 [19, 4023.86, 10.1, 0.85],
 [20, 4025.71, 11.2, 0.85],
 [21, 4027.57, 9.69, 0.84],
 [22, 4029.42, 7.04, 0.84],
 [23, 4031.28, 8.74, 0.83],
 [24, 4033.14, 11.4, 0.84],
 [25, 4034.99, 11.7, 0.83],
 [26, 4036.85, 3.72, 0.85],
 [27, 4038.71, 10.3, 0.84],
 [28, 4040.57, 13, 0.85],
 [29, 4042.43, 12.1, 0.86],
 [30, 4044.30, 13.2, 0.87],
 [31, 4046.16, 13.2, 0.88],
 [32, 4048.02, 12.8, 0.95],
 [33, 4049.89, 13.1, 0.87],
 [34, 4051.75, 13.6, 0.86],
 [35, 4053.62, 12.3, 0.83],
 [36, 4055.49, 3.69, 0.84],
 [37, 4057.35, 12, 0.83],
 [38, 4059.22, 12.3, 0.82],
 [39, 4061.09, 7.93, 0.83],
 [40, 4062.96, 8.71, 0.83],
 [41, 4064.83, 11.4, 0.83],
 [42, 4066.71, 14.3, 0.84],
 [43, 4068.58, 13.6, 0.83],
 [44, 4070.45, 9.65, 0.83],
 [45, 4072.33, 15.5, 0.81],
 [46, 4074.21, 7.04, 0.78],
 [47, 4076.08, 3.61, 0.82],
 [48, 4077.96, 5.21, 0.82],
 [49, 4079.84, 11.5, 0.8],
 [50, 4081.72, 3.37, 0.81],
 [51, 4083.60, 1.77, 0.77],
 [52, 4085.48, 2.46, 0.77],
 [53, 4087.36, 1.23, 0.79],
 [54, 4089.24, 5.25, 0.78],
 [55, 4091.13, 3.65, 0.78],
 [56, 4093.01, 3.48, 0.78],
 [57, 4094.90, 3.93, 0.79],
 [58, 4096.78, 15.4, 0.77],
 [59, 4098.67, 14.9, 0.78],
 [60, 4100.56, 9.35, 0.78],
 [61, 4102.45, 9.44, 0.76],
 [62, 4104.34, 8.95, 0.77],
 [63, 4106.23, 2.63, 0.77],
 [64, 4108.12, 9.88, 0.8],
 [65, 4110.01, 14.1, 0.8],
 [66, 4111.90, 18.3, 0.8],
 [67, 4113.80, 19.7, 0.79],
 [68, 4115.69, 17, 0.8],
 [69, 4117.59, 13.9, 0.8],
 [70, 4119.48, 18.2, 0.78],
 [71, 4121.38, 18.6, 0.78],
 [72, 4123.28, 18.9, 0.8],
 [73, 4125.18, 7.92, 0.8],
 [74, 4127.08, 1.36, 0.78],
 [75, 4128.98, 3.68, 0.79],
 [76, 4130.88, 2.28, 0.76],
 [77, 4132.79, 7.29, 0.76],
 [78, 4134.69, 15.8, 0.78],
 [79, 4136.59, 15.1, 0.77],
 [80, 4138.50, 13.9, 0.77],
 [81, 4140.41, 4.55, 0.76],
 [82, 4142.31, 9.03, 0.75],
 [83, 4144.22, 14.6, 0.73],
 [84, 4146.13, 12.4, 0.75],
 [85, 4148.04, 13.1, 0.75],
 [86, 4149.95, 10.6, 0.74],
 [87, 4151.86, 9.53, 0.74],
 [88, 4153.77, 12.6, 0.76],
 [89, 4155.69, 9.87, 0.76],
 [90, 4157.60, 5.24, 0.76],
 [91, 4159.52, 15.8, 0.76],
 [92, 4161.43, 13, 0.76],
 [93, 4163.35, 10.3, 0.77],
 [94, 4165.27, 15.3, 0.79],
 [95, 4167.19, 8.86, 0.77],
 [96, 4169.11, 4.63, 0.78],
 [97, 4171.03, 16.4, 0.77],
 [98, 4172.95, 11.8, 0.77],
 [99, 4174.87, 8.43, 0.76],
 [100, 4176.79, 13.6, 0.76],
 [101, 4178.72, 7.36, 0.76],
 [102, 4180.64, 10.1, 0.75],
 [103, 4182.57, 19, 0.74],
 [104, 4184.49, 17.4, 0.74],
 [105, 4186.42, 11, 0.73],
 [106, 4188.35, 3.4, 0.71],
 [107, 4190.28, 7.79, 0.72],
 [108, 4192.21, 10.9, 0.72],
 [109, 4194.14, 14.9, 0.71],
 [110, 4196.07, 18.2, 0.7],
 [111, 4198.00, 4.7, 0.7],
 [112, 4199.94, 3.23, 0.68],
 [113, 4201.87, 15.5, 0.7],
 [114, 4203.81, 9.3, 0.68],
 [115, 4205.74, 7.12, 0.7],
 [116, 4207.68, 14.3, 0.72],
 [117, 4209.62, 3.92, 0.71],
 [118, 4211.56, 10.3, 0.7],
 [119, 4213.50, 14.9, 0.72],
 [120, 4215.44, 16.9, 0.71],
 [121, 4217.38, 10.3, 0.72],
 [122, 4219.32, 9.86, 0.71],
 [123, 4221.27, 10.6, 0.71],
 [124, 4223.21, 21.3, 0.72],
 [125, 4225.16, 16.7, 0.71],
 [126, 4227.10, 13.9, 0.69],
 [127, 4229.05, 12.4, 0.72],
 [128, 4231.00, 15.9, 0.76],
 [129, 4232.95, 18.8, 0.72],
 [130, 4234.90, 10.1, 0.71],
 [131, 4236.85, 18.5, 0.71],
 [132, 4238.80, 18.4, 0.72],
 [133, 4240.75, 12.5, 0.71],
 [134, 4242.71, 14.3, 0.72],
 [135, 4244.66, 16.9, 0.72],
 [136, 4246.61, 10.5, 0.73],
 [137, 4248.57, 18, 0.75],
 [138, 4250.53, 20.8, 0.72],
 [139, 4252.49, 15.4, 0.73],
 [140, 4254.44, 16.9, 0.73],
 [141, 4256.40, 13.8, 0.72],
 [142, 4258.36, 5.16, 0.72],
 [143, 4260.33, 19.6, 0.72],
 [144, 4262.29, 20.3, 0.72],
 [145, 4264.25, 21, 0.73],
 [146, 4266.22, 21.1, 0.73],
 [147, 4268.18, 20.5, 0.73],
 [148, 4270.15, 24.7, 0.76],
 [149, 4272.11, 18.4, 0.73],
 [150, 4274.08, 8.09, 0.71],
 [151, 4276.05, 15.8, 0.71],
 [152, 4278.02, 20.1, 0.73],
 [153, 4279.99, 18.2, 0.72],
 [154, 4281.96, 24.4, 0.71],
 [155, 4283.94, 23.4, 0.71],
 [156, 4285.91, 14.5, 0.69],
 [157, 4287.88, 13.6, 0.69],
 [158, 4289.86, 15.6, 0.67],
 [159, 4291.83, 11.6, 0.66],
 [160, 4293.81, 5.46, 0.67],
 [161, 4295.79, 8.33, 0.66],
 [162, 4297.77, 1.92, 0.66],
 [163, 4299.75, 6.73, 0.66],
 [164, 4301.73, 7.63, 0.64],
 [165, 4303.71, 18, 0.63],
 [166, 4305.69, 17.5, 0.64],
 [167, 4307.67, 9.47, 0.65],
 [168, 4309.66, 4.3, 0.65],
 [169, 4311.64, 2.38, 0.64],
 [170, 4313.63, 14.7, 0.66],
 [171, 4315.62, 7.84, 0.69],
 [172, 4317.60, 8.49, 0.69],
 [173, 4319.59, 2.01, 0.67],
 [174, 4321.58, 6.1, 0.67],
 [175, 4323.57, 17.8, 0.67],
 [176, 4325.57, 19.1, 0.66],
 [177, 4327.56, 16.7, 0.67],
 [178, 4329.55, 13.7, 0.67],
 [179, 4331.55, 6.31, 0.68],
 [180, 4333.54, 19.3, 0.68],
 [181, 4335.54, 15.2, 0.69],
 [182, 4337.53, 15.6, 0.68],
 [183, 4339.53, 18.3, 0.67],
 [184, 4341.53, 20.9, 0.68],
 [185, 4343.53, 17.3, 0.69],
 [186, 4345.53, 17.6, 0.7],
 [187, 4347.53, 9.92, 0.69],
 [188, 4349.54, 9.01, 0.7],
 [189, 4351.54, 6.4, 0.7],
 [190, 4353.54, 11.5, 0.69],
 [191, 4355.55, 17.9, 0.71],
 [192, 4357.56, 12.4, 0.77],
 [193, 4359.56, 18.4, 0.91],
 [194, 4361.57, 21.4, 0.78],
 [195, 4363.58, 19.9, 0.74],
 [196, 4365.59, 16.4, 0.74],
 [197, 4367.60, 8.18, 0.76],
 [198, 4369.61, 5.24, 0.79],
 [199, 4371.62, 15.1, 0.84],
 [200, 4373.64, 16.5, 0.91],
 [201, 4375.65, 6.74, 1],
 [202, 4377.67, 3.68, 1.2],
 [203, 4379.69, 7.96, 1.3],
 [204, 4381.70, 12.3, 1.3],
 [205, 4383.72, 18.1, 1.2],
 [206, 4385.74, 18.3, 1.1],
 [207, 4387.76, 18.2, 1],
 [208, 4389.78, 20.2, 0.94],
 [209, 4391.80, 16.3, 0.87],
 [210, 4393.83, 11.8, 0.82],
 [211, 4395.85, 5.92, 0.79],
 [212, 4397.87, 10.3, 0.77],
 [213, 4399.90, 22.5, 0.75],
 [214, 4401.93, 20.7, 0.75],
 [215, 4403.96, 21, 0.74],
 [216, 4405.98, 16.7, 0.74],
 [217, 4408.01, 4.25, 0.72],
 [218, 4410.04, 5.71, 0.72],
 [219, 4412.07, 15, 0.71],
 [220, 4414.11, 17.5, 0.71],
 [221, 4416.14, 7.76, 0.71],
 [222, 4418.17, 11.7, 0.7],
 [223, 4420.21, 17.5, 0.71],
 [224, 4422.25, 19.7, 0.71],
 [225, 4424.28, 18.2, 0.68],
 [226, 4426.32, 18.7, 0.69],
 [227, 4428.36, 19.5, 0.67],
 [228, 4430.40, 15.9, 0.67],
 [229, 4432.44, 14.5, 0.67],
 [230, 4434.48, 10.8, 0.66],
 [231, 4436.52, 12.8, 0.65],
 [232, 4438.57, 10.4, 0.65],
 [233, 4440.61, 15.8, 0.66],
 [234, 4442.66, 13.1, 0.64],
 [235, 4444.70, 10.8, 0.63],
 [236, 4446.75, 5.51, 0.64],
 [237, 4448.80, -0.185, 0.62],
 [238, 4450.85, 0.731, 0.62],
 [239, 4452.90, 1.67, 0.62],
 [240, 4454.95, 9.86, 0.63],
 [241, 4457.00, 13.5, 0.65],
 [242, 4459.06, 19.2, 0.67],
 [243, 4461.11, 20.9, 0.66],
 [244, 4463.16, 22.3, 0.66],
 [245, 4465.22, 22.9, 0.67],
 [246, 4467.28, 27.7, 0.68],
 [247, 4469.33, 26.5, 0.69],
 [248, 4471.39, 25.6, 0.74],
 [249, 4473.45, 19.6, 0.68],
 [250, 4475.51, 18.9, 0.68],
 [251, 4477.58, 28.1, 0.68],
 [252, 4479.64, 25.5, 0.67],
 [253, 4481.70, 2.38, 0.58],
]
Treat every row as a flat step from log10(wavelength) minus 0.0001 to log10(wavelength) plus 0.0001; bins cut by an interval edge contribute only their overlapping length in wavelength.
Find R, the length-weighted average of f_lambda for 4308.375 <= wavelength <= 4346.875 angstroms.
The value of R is 12.8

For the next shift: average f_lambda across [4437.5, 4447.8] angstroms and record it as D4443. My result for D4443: 11.1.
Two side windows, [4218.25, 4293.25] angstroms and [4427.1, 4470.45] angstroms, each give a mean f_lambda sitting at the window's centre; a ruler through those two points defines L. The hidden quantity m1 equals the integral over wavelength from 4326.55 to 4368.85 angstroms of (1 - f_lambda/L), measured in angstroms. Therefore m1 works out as 1.2 angstroms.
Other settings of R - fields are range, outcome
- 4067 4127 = 9.88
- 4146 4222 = 11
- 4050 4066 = 10.4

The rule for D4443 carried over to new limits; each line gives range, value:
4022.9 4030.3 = 9.51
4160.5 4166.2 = 12.8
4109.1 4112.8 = 16.2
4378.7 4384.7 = 12.8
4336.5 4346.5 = 17.9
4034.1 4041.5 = 9.67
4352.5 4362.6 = 16.3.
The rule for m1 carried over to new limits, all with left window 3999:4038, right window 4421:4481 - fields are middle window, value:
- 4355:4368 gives -2.1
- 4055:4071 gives -3.3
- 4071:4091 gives 7.5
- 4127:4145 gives 2.0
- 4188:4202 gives 1.9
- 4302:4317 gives 3.4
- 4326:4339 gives -0.9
